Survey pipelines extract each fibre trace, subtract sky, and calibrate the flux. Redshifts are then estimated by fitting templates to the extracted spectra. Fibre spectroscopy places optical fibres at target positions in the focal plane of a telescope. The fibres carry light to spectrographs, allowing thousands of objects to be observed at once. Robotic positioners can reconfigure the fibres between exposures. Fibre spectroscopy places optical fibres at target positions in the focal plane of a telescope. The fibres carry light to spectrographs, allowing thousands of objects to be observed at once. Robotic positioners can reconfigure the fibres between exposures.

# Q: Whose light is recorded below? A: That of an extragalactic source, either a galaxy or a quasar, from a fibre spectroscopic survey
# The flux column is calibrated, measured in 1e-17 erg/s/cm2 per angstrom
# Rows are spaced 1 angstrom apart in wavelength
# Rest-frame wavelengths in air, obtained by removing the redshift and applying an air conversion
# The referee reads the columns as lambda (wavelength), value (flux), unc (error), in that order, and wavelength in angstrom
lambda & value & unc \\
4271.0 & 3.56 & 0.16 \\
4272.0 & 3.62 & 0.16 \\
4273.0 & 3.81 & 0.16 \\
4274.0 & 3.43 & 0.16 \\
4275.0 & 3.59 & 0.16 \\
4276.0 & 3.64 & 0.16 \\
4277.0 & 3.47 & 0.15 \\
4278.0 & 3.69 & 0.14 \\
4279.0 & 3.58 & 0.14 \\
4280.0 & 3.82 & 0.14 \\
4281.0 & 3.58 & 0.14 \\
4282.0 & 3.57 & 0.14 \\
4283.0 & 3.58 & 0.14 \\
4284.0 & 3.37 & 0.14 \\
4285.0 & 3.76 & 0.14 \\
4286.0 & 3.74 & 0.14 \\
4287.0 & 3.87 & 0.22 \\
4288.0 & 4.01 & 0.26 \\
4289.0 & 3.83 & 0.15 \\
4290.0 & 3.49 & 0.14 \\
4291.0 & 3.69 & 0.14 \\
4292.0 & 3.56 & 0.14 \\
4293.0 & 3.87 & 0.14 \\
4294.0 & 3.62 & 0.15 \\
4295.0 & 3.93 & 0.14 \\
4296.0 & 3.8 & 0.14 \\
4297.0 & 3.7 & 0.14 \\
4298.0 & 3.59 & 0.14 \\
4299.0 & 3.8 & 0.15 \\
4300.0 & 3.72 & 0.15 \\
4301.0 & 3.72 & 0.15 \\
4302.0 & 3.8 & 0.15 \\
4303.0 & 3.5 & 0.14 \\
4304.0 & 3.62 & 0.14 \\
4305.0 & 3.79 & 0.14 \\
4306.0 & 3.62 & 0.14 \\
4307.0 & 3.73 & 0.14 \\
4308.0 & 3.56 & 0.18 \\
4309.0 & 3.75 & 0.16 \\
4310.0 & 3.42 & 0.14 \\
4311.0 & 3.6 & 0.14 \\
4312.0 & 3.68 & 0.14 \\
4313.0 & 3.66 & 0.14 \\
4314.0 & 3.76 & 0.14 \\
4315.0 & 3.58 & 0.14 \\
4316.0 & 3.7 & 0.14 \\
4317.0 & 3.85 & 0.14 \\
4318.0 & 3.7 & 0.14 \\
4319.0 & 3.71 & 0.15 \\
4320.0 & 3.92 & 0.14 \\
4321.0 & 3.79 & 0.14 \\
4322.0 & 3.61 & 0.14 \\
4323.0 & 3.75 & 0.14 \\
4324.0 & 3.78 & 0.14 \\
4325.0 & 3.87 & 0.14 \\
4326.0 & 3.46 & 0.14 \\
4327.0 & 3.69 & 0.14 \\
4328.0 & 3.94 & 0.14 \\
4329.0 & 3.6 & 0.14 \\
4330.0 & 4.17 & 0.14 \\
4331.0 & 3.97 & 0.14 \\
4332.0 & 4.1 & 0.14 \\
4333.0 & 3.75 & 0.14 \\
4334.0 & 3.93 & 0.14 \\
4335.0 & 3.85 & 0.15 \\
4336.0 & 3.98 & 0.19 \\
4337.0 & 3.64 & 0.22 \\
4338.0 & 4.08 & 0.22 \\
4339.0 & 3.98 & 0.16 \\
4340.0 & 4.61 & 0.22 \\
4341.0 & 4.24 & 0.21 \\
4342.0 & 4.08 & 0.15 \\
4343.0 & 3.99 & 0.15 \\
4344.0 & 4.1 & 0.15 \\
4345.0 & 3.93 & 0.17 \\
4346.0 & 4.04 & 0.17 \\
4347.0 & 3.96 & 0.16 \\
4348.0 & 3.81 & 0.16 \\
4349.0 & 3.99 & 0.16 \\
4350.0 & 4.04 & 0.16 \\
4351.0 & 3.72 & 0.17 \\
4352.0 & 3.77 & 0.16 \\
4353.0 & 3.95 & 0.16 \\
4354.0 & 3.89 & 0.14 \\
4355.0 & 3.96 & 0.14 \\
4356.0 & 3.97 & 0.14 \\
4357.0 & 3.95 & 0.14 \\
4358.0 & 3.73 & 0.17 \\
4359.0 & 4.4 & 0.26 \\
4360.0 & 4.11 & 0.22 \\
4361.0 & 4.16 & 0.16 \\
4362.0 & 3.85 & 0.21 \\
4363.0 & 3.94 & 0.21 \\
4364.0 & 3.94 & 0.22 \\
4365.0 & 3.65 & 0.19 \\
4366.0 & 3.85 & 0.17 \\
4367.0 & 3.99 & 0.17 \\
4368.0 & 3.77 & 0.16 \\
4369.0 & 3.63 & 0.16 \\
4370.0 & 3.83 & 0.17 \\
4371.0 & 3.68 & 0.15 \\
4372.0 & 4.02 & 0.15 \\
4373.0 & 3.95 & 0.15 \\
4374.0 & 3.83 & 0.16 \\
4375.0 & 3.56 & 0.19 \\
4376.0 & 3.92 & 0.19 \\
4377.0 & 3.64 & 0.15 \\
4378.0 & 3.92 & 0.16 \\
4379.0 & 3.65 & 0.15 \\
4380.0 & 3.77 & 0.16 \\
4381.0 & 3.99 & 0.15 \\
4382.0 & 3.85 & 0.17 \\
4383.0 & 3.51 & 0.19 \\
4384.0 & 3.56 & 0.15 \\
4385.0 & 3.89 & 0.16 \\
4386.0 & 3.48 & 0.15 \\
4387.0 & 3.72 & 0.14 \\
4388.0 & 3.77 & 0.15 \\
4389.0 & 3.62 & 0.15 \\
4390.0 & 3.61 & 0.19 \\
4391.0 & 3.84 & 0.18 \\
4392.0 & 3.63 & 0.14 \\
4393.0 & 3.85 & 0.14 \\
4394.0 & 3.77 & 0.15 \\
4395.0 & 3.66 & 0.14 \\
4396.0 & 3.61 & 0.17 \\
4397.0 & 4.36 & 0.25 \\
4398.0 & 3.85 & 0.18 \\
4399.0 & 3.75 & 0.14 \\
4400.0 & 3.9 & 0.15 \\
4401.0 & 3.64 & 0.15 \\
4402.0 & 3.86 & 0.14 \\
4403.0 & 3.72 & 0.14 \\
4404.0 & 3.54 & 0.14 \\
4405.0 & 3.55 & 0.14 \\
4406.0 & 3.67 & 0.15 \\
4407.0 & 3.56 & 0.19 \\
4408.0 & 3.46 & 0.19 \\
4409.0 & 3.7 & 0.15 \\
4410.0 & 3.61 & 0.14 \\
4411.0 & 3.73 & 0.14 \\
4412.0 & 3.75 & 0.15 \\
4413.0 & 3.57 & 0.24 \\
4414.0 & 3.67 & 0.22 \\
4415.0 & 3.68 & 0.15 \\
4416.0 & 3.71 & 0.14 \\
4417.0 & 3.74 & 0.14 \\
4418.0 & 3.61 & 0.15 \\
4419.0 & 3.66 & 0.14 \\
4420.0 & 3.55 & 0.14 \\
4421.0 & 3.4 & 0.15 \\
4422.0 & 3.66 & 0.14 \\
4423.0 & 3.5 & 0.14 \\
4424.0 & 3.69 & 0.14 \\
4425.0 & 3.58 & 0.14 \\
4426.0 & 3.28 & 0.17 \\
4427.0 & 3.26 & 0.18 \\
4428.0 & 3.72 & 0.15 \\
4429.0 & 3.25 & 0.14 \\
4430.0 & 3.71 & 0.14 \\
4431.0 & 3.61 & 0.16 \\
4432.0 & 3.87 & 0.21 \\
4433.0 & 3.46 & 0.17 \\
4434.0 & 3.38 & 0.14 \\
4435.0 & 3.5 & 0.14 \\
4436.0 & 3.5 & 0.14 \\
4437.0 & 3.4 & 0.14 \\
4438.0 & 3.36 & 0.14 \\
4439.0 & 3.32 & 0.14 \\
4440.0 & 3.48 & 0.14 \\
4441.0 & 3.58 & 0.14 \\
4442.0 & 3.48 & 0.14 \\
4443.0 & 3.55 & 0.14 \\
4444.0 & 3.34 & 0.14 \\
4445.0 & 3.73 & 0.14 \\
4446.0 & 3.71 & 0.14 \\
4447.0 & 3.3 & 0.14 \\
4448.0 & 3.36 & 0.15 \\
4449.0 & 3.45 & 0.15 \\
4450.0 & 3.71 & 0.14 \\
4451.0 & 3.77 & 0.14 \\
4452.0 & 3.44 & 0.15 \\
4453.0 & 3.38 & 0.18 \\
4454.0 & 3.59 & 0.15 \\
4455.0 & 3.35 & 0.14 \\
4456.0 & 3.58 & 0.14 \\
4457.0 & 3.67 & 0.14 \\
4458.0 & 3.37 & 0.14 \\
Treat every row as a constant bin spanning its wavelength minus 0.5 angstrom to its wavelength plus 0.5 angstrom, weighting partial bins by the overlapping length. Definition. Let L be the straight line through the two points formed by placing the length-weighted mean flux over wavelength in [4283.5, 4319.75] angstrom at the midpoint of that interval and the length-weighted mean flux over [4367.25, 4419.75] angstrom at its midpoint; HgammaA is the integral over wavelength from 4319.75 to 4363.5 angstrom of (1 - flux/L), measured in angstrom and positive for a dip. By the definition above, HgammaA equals -2.6 angstrom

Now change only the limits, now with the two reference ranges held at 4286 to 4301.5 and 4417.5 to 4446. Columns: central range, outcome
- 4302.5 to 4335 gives -0.3 angstrom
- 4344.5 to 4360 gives -1.3 angstrom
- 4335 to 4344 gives -1.0 angstrom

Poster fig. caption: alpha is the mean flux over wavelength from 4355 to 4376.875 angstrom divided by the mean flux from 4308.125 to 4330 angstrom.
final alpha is 1.05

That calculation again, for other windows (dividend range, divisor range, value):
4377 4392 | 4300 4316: 1.02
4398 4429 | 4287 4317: 0.98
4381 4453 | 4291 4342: 0.96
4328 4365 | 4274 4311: 1.08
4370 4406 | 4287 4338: 1.00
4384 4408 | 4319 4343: 0.95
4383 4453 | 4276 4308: 0.98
